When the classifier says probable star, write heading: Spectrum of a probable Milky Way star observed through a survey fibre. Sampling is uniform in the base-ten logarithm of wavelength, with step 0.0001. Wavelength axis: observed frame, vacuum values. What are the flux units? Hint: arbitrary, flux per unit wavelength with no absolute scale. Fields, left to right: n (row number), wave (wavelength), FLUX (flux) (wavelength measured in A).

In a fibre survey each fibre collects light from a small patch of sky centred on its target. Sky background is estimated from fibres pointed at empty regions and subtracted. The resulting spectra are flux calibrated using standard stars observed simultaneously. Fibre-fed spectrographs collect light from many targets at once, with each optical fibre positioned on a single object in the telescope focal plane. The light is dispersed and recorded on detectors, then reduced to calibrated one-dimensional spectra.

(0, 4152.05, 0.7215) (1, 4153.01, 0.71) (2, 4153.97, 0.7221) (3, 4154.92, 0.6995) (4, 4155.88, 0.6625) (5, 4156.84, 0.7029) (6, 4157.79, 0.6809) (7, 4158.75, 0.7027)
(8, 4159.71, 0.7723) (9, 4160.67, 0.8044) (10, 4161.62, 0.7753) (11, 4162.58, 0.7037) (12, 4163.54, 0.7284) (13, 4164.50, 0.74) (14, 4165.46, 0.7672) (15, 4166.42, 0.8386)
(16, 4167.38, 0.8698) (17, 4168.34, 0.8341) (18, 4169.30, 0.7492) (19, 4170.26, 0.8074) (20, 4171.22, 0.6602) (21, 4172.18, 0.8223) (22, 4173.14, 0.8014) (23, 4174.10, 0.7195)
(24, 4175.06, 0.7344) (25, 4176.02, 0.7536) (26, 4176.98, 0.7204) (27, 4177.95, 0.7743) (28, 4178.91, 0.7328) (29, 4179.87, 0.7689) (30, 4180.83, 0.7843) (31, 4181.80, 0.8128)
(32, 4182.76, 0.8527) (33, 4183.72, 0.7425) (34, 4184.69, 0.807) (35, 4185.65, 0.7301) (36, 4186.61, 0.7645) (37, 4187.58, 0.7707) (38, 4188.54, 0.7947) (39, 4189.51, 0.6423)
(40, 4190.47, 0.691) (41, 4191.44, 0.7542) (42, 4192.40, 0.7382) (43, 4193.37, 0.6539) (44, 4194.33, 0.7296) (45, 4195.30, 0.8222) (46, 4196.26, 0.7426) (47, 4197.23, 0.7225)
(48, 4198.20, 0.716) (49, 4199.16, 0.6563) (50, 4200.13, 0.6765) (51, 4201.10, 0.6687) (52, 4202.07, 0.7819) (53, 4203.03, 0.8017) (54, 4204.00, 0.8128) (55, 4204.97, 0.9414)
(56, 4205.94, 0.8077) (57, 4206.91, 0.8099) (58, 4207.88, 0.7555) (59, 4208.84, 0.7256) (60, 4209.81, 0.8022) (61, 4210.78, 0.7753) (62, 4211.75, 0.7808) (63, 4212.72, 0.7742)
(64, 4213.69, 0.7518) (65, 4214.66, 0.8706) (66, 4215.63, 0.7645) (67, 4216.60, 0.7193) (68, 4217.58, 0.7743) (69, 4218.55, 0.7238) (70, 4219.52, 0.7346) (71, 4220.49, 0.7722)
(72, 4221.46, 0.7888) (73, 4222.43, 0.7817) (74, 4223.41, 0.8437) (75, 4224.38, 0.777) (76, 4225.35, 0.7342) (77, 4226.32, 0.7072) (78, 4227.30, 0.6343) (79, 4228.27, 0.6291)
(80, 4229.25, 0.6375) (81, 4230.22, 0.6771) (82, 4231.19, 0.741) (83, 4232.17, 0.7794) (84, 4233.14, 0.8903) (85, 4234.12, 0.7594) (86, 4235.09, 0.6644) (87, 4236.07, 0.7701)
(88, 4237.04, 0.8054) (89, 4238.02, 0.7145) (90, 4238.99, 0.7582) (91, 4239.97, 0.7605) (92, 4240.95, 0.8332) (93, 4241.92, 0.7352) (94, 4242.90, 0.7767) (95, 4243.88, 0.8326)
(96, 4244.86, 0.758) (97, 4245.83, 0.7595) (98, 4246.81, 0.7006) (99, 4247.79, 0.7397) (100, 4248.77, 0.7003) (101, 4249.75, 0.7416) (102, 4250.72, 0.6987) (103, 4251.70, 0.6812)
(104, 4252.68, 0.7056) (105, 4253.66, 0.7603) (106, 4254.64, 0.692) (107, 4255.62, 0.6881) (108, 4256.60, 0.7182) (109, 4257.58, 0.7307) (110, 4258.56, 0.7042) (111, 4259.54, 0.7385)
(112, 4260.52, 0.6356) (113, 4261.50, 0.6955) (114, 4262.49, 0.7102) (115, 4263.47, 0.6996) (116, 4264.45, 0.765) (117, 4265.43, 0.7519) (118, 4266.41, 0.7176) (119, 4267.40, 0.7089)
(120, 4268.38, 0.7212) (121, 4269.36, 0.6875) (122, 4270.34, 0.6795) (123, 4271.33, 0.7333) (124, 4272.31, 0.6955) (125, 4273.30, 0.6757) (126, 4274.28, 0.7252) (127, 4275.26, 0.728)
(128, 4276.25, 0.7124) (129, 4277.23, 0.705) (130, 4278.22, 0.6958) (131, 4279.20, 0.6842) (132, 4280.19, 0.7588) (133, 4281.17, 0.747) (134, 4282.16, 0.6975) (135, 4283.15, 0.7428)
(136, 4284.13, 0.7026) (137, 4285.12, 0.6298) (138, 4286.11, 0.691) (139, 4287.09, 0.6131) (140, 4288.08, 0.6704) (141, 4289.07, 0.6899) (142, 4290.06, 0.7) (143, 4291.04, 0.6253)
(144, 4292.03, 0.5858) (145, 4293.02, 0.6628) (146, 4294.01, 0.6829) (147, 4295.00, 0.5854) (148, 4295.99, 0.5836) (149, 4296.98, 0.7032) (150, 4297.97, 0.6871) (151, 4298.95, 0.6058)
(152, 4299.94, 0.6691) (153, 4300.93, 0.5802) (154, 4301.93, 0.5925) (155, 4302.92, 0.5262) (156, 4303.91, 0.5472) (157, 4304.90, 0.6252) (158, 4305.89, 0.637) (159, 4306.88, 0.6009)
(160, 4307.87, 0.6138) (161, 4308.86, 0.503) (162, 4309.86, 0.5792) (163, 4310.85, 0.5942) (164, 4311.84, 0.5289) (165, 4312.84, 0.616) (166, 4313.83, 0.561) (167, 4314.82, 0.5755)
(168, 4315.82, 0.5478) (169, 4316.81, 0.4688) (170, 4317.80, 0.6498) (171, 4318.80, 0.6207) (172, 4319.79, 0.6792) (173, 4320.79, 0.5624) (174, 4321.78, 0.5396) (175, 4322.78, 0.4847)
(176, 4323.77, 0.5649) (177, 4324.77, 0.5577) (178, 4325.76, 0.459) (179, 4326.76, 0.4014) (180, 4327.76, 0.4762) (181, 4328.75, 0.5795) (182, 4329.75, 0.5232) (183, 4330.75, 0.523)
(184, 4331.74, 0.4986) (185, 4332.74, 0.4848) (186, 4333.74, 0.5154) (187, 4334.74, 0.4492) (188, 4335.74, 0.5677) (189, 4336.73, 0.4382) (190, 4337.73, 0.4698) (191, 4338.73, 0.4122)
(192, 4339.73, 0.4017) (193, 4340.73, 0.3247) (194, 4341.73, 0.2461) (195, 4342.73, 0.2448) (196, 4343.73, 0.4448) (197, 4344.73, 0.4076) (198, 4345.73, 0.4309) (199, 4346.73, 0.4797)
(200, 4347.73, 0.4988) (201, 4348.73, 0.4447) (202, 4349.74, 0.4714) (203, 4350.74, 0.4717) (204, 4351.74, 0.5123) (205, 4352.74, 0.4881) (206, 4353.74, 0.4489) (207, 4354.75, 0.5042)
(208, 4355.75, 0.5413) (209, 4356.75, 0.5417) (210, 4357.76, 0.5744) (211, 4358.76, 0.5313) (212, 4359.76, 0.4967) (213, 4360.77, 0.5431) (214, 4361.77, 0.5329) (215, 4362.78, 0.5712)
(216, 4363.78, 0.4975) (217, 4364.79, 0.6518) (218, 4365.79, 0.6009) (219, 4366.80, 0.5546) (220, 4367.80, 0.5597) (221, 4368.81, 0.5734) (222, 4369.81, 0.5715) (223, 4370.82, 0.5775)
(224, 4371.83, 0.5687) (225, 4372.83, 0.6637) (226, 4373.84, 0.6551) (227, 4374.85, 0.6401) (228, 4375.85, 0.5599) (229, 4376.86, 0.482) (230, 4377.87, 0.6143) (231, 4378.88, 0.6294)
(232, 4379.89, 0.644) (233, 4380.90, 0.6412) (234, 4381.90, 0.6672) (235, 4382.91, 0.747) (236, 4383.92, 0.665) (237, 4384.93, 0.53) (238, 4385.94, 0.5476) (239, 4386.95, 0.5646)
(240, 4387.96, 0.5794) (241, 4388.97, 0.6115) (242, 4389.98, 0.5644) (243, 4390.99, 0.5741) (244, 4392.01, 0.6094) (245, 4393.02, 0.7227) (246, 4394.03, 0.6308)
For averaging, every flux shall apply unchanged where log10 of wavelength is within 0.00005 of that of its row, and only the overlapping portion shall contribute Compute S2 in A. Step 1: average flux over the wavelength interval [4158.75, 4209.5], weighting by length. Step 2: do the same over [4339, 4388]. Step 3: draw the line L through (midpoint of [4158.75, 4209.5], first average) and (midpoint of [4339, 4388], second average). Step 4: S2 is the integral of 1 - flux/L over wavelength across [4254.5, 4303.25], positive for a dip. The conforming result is -3.2 A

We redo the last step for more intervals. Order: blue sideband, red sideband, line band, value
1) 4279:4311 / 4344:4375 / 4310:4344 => 5.1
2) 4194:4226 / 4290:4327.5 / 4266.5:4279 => -1.0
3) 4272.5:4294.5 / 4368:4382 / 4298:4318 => 2.5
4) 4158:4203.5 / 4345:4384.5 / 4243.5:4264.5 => -1.3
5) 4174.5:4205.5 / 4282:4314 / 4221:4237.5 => -0.8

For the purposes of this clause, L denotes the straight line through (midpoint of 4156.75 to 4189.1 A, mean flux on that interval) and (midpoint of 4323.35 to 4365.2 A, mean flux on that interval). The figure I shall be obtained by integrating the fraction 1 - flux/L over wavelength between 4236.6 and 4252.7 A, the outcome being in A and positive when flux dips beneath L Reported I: -2.5 A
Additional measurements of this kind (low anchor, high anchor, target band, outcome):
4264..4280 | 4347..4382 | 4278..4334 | 4.8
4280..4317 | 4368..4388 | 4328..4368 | 8.3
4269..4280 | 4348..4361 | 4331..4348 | 3.5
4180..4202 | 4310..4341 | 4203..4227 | -2.7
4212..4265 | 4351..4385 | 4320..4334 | 2.5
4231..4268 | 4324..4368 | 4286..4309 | -0.5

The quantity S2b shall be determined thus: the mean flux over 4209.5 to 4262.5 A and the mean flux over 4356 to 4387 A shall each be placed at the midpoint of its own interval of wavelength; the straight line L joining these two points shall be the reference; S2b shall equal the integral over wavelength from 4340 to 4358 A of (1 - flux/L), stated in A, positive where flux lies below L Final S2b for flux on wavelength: 4.9 A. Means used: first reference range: 0.742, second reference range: 0.587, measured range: 0.446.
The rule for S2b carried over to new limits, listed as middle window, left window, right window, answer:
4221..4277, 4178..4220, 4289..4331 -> -4.1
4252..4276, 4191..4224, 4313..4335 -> -2.1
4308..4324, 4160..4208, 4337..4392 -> 0.7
